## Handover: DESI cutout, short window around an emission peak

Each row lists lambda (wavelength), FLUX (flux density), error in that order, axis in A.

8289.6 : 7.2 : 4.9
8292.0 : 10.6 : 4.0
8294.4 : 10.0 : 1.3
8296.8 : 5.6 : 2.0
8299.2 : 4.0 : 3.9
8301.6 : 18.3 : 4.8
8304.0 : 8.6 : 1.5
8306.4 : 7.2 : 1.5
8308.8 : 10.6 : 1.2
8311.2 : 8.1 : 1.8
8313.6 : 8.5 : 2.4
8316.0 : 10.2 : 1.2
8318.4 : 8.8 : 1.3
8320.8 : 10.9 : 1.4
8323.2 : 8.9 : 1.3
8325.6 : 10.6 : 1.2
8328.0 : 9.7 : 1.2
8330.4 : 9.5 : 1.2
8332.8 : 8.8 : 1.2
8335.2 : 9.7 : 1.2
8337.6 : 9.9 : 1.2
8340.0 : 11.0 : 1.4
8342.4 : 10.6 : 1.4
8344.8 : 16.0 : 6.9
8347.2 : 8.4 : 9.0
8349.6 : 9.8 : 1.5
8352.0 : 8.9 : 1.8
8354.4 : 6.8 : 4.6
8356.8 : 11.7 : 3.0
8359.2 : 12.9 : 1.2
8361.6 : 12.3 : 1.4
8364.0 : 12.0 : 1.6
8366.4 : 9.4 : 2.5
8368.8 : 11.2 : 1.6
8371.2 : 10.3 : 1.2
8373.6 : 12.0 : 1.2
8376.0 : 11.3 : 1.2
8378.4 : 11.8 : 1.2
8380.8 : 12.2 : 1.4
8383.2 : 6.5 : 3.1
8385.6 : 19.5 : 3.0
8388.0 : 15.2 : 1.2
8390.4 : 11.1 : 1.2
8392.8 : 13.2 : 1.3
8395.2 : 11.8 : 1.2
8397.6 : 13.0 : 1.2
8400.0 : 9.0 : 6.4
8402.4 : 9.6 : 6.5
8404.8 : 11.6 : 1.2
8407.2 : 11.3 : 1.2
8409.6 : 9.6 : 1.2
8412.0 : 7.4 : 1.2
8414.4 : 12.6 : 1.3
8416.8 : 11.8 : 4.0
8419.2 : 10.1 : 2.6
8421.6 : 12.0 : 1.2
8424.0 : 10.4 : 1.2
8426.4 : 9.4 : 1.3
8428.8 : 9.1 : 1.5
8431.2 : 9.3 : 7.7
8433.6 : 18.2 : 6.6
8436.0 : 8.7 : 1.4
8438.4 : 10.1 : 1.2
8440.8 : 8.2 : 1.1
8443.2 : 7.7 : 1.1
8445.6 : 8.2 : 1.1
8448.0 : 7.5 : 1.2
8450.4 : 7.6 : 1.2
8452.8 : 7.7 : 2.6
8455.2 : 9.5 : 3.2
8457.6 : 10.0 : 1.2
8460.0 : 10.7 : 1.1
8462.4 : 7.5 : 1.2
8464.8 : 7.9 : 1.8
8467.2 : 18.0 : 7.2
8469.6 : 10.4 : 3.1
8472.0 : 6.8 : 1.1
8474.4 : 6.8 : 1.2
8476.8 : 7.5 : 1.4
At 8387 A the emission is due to C III]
